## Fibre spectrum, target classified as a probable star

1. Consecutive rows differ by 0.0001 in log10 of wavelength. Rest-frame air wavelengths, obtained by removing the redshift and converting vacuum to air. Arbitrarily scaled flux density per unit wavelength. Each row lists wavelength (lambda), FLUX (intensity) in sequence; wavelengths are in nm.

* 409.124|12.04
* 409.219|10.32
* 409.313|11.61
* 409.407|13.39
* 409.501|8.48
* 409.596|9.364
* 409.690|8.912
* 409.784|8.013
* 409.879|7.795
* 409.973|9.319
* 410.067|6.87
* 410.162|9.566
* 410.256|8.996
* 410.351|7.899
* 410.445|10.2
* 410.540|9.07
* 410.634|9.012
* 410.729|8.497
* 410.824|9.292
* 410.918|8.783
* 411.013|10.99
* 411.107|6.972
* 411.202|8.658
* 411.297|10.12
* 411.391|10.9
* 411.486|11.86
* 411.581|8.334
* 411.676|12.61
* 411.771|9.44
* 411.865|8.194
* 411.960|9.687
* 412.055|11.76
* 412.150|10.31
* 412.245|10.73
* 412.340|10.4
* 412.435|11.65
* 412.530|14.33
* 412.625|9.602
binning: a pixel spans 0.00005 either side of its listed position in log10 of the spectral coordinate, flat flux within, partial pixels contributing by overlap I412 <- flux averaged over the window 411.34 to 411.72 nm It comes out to 10.9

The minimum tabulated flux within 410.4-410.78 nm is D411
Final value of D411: 8.497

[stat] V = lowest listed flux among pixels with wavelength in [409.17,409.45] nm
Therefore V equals 10.32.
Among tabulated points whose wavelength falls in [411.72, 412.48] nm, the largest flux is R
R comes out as 11.76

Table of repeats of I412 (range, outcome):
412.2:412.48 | 10.9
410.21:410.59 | 9.04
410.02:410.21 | 8.23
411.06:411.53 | 9.69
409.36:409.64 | 10.4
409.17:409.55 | 10.9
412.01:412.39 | 10.8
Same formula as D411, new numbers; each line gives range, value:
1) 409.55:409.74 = 8.912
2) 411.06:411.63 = 6.972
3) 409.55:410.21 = 6.87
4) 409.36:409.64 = 8.48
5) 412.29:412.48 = 10.4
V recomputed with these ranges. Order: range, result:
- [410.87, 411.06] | 8.783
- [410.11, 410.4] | 7.899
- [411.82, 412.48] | 8.194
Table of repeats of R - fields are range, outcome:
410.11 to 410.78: 10.2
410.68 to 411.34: 10.99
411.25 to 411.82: 12.61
